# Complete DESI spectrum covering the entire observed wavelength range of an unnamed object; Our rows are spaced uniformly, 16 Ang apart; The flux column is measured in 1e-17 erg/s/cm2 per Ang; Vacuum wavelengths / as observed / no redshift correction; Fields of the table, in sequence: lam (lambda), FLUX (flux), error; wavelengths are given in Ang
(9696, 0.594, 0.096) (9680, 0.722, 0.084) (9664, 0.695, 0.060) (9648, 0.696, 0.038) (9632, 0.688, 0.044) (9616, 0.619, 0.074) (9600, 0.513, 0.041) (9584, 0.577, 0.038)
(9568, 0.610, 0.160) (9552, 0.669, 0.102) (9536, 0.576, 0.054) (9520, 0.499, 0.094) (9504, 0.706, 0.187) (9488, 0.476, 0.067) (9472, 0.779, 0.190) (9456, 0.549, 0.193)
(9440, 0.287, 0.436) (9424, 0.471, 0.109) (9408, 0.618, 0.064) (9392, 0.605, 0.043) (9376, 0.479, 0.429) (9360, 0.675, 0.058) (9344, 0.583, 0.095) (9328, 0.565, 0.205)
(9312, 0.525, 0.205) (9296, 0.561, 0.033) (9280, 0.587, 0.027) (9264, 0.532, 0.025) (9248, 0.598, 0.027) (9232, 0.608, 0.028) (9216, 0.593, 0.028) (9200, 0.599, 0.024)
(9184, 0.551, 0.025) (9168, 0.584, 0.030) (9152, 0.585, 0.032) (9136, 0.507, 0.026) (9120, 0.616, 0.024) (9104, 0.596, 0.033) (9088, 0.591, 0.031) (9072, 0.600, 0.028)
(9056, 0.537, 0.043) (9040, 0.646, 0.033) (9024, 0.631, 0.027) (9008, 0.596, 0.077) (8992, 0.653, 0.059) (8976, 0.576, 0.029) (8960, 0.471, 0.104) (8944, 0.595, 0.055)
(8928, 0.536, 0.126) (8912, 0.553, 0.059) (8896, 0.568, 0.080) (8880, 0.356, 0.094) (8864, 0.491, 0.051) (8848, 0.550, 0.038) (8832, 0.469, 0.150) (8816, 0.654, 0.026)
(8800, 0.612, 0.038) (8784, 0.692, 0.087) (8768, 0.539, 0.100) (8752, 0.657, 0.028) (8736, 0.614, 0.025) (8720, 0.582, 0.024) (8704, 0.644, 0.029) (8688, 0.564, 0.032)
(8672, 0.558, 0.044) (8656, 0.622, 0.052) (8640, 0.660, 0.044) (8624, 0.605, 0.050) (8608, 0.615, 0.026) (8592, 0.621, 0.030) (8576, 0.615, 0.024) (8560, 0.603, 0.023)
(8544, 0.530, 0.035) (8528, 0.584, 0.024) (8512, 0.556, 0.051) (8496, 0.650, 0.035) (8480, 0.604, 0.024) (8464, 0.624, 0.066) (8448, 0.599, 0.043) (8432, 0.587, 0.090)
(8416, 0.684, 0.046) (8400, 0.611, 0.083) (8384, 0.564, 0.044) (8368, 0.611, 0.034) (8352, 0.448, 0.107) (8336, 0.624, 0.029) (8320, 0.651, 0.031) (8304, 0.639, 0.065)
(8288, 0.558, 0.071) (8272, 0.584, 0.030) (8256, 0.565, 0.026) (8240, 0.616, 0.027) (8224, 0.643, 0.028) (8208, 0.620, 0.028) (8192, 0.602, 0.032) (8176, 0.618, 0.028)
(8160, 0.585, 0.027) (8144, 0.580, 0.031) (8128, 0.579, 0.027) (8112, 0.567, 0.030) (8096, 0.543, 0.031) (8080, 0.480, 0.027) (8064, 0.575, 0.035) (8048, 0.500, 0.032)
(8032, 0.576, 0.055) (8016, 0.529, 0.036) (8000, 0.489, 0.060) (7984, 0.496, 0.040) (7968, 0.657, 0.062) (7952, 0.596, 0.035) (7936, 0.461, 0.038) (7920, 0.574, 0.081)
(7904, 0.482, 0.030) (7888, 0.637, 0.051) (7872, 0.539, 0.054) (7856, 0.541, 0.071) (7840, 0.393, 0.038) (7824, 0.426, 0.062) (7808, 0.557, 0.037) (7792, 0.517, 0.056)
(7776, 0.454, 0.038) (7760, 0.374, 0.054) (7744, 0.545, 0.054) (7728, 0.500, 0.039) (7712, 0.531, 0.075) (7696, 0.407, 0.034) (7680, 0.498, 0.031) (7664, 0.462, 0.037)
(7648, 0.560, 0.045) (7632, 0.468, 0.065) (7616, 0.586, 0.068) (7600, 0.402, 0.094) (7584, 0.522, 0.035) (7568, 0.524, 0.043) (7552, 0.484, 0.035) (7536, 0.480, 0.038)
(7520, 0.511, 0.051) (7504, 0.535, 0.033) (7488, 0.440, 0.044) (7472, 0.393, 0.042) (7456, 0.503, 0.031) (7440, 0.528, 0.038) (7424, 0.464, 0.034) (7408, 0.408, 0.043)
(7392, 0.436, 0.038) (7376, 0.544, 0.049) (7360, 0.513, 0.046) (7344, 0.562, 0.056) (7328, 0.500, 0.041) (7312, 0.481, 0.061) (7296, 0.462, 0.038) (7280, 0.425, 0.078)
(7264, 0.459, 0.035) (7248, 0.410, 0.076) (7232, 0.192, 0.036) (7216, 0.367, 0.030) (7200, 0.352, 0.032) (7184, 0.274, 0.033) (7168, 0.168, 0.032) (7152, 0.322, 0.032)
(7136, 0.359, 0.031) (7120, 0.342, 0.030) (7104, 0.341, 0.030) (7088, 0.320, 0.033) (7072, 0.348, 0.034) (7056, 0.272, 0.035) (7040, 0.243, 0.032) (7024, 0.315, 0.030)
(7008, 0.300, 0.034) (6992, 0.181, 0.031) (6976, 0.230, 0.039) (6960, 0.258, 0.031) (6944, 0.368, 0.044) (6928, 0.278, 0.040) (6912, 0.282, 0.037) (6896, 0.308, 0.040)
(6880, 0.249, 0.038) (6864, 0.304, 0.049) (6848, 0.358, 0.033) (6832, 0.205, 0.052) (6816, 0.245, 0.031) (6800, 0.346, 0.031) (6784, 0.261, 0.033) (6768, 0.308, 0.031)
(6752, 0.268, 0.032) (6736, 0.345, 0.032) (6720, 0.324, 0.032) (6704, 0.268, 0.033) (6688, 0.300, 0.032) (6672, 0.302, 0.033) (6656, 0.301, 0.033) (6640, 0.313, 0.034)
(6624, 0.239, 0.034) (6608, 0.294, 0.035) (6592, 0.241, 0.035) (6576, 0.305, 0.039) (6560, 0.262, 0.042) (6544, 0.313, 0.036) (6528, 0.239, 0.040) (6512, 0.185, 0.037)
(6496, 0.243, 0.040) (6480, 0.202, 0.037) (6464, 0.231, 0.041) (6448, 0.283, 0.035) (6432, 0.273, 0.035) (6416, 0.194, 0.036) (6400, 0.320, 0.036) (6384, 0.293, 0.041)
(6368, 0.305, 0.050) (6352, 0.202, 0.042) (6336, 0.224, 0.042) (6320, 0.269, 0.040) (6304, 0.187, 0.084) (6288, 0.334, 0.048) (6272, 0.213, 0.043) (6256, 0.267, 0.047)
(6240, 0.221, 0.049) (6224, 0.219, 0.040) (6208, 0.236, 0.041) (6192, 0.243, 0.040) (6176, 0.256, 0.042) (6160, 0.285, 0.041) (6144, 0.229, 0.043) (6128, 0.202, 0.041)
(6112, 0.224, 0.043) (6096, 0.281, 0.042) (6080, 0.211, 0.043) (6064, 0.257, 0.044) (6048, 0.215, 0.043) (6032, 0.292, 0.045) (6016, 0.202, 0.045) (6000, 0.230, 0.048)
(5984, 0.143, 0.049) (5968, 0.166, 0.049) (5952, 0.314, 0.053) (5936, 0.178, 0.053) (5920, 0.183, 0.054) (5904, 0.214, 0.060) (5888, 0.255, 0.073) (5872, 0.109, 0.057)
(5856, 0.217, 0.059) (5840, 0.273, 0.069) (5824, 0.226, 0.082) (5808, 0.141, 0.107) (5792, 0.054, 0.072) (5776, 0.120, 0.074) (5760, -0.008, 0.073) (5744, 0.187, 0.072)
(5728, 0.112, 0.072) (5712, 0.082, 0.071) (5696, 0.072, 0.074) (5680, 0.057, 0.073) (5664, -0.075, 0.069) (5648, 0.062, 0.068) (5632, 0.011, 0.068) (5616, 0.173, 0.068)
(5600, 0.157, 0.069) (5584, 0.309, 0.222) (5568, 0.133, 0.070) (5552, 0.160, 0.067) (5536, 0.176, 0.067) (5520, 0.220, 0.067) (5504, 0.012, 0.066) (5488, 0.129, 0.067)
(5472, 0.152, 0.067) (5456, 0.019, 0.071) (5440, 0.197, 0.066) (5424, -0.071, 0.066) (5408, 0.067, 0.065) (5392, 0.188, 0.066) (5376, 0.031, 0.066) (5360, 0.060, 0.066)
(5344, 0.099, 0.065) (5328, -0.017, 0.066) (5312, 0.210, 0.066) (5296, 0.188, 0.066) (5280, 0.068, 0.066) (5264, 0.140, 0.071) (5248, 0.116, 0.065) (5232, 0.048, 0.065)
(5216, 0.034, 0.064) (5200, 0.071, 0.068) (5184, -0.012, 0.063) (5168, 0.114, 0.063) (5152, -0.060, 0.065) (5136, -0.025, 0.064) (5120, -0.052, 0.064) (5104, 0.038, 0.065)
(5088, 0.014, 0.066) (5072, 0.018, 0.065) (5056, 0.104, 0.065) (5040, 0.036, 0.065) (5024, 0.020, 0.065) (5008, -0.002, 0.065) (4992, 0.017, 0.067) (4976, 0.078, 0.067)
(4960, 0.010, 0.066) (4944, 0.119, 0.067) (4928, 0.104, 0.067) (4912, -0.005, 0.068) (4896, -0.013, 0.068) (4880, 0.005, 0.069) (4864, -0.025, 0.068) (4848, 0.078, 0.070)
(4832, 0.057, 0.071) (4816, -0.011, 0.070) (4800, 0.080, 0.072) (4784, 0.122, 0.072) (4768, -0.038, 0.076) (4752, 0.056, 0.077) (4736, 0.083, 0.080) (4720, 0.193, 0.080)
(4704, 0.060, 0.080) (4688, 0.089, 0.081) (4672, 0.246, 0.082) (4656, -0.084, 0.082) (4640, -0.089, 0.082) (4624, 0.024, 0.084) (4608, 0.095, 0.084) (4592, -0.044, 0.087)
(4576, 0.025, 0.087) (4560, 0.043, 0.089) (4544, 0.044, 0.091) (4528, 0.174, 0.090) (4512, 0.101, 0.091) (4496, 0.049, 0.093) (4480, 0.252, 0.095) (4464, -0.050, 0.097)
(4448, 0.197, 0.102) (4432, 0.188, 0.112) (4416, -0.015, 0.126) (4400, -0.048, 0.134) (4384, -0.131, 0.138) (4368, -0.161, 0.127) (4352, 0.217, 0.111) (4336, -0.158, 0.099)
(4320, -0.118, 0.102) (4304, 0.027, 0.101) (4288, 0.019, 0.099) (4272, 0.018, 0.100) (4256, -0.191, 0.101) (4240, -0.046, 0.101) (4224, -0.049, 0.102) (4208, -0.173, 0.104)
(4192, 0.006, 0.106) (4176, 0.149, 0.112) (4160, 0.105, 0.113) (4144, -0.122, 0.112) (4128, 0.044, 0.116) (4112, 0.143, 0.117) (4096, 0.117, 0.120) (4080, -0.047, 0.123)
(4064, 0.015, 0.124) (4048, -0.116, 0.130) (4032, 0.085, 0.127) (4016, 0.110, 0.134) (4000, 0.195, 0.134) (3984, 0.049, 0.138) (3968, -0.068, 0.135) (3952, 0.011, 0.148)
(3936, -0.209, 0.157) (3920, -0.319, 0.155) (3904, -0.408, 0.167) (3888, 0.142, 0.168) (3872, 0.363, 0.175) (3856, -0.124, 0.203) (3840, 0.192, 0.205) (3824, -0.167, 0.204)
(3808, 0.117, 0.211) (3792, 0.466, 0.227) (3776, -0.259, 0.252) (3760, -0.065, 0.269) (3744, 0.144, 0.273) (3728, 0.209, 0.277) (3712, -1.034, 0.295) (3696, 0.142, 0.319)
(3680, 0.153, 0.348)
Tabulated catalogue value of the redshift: 0.822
